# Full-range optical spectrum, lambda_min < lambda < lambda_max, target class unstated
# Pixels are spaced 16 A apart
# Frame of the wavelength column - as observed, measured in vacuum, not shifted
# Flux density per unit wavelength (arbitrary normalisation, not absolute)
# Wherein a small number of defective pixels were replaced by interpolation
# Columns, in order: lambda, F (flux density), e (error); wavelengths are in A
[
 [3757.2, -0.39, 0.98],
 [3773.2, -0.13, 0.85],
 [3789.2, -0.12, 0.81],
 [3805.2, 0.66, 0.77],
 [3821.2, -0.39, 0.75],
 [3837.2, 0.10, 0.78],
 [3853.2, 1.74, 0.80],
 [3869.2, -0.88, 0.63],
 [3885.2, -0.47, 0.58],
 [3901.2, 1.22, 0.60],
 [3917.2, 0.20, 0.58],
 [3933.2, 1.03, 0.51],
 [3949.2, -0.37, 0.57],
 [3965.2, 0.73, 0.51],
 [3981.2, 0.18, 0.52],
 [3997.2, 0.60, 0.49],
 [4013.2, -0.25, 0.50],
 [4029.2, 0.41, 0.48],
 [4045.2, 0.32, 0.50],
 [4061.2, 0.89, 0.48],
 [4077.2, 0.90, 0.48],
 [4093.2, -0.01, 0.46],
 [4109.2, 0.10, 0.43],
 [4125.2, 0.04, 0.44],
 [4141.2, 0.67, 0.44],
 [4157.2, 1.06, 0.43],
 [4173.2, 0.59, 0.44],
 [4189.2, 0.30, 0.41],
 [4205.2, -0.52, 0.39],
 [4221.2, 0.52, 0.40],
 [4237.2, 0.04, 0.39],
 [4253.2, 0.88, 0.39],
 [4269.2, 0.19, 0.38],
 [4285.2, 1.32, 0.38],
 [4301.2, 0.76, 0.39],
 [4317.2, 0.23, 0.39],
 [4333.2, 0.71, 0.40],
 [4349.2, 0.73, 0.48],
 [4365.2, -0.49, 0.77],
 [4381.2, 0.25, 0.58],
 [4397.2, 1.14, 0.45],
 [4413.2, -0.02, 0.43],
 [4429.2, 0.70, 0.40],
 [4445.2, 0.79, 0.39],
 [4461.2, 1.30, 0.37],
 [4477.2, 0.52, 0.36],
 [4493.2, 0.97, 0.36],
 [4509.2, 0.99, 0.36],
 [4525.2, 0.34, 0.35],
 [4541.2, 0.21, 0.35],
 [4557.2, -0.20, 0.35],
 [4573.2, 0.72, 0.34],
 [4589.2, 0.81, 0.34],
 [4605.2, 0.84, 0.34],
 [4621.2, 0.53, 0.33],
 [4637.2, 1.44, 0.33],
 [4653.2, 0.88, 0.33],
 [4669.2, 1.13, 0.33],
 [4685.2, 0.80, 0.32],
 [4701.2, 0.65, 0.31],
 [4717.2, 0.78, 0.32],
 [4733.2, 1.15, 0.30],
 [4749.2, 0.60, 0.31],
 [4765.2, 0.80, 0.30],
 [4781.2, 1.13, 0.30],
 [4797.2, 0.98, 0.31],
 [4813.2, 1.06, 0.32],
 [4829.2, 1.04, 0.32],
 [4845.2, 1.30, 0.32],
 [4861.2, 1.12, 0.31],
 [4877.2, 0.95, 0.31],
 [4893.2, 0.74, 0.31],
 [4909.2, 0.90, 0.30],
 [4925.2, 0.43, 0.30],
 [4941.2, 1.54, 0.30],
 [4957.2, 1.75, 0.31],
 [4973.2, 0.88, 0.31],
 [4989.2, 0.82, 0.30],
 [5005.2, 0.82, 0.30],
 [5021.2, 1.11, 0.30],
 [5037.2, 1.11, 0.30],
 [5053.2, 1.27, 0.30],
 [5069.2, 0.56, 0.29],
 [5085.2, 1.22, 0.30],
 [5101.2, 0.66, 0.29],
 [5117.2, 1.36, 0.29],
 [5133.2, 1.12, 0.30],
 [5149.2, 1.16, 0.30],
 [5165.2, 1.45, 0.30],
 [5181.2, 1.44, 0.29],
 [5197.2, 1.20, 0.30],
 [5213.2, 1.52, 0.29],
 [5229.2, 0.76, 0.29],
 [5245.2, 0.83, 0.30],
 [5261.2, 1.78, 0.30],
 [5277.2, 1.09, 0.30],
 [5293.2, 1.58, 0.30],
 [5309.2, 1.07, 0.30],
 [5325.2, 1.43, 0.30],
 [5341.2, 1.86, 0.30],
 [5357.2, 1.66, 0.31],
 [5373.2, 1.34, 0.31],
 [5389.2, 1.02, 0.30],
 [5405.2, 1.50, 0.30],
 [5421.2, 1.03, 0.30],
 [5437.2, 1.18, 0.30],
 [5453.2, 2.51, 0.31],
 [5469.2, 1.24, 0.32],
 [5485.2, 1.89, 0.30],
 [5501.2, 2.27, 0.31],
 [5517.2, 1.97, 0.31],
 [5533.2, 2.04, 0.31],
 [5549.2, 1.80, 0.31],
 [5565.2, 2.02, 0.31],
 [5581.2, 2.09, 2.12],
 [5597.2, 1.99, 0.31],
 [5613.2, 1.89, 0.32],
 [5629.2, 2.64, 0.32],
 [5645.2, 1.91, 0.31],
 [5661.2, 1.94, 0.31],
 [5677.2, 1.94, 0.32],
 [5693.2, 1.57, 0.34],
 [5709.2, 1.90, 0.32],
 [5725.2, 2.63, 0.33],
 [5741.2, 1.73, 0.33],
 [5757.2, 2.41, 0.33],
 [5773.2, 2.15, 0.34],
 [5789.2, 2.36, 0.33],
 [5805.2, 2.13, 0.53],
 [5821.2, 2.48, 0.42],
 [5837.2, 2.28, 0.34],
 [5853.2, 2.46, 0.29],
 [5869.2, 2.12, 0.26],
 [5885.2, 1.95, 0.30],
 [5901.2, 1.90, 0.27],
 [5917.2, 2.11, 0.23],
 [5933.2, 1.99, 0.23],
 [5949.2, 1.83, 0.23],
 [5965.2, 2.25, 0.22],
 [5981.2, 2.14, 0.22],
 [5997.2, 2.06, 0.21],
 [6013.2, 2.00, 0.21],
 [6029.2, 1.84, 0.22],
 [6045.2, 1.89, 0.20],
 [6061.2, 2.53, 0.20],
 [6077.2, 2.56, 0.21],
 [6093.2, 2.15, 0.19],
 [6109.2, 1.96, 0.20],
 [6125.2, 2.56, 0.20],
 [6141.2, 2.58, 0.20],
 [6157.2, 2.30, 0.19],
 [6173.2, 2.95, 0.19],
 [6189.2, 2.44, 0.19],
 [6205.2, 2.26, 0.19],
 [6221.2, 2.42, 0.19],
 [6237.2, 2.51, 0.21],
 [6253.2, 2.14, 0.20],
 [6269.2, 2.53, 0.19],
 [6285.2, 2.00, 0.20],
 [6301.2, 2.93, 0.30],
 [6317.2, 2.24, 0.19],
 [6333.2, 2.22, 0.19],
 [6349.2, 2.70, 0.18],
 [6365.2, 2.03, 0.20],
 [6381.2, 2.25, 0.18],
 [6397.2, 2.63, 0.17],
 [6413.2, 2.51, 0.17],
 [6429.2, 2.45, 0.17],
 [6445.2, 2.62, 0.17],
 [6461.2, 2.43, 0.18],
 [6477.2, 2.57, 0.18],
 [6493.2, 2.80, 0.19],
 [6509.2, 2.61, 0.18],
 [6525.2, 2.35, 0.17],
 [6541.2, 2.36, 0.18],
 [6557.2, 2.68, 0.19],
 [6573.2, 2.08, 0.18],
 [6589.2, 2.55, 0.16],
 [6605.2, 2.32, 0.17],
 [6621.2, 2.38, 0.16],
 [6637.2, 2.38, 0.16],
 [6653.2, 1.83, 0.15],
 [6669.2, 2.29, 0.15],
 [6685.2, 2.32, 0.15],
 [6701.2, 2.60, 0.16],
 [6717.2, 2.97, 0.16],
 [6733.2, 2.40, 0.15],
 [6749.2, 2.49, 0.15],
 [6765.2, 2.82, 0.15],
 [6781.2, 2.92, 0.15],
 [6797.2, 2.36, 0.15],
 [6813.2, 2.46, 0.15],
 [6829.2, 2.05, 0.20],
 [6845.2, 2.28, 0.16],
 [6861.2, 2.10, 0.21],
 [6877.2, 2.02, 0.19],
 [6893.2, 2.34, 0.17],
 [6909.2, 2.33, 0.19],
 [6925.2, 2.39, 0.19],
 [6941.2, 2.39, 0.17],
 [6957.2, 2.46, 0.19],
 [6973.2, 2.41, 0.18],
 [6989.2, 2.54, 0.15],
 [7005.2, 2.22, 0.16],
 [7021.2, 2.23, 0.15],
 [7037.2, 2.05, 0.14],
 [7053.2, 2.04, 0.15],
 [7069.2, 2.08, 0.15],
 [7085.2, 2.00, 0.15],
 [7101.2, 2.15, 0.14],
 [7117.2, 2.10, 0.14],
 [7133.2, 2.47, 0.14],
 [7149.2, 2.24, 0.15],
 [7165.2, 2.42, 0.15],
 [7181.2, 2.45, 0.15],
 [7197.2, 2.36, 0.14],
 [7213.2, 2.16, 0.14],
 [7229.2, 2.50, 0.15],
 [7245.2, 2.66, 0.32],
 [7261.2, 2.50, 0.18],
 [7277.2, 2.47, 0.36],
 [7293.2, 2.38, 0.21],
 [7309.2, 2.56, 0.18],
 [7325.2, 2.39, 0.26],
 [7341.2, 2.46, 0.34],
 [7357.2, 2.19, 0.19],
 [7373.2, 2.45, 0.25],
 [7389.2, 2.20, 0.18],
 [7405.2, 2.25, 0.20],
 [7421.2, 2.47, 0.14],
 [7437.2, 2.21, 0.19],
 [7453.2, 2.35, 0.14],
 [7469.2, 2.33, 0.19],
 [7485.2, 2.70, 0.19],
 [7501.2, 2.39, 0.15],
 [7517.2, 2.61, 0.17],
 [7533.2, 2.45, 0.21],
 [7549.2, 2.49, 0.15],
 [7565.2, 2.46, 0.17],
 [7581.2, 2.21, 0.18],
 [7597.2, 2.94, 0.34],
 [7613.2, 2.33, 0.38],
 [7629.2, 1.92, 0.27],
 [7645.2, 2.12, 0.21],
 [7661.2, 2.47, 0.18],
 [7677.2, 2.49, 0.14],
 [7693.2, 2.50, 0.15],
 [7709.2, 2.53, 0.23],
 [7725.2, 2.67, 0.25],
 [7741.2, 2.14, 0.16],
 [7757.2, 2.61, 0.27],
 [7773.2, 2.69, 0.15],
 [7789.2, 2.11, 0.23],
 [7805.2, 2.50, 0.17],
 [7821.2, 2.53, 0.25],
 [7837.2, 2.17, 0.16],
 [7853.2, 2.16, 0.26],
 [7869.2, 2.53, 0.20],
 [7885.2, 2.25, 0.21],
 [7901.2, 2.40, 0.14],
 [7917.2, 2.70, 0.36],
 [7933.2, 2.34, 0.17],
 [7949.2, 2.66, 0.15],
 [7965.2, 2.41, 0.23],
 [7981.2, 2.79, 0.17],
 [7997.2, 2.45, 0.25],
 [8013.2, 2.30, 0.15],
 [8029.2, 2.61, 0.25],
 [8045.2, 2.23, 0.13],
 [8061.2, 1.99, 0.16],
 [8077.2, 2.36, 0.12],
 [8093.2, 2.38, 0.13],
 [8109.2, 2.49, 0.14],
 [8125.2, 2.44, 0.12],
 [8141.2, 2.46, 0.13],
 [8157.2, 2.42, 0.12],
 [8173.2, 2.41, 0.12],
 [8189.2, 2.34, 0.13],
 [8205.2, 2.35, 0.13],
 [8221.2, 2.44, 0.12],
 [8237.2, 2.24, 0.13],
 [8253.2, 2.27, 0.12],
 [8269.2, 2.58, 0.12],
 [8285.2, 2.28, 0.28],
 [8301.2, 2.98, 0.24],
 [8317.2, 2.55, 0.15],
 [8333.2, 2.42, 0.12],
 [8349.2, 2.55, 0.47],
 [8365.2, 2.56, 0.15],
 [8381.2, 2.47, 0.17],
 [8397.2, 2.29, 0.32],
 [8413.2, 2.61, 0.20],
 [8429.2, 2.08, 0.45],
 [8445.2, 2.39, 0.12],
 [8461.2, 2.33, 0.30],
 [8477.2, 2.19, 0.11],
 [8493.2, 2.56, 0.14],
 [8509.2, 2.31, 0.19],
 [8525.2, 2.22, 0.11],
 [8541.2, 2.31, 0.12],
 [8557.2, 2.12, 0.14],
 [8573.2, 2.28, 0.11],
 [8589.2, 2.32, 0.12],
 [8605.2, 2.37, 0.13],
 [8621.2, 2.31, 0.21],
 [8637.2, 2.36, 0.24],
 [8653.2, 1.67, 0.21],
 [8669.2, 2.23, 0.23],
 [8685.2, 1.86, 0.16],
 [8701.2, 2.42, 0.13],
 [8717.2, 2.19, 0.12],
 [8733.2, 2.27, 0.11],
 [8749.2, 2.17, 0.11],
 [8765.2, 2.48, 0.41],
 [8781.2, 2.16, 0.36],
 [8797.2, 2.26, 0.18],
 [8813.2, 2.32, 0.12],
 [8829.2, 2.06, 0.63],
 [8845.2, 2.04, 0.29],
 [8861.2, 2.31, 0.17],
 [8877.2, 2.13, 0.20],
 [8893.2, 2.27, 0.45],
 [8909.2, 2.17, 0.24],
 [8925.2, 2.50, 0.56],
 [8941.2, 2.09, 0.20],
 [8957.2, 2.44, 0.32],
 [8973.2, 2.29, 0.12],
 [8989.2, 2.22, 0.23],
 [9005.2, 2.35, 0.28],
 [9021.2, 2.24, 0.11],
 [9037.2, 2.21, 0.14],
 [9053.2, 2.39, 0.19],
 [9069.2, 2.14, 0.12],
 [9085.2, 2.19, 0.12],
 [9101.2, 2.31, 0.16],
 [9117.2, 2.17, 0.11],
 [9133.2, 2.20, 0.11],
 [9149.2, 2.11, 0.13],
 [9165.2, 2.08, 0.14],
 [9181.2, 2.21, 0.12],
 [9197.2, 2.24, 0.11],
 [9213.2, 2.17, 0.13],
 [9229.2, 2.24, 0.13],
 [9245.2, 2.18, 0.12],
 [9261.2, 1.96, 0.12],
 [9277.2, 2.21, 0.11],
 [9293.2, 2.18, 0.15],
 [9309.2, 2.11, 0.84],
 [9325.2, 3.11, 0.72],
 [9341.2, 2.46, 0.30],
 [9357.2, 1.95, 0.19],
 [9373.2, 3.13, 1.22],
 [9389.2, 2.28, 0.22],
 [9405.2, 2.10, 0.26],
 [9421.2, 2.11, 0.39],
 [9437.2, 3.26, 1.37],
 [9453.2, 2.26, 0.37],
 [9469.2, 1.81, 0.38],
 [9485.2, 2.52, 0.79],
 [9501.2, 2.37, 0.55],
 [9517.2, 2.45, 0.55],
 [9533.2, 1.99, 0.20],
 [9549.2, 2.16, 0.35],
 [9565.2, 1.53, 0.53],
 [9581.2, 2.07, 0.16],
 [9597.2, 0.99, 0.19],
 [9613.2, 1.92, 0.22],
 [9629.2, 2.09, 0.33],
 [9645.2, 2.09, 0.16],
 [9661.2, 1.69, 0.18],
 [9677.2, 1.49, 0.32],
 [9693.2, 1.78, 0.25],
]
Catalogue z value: 0.368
